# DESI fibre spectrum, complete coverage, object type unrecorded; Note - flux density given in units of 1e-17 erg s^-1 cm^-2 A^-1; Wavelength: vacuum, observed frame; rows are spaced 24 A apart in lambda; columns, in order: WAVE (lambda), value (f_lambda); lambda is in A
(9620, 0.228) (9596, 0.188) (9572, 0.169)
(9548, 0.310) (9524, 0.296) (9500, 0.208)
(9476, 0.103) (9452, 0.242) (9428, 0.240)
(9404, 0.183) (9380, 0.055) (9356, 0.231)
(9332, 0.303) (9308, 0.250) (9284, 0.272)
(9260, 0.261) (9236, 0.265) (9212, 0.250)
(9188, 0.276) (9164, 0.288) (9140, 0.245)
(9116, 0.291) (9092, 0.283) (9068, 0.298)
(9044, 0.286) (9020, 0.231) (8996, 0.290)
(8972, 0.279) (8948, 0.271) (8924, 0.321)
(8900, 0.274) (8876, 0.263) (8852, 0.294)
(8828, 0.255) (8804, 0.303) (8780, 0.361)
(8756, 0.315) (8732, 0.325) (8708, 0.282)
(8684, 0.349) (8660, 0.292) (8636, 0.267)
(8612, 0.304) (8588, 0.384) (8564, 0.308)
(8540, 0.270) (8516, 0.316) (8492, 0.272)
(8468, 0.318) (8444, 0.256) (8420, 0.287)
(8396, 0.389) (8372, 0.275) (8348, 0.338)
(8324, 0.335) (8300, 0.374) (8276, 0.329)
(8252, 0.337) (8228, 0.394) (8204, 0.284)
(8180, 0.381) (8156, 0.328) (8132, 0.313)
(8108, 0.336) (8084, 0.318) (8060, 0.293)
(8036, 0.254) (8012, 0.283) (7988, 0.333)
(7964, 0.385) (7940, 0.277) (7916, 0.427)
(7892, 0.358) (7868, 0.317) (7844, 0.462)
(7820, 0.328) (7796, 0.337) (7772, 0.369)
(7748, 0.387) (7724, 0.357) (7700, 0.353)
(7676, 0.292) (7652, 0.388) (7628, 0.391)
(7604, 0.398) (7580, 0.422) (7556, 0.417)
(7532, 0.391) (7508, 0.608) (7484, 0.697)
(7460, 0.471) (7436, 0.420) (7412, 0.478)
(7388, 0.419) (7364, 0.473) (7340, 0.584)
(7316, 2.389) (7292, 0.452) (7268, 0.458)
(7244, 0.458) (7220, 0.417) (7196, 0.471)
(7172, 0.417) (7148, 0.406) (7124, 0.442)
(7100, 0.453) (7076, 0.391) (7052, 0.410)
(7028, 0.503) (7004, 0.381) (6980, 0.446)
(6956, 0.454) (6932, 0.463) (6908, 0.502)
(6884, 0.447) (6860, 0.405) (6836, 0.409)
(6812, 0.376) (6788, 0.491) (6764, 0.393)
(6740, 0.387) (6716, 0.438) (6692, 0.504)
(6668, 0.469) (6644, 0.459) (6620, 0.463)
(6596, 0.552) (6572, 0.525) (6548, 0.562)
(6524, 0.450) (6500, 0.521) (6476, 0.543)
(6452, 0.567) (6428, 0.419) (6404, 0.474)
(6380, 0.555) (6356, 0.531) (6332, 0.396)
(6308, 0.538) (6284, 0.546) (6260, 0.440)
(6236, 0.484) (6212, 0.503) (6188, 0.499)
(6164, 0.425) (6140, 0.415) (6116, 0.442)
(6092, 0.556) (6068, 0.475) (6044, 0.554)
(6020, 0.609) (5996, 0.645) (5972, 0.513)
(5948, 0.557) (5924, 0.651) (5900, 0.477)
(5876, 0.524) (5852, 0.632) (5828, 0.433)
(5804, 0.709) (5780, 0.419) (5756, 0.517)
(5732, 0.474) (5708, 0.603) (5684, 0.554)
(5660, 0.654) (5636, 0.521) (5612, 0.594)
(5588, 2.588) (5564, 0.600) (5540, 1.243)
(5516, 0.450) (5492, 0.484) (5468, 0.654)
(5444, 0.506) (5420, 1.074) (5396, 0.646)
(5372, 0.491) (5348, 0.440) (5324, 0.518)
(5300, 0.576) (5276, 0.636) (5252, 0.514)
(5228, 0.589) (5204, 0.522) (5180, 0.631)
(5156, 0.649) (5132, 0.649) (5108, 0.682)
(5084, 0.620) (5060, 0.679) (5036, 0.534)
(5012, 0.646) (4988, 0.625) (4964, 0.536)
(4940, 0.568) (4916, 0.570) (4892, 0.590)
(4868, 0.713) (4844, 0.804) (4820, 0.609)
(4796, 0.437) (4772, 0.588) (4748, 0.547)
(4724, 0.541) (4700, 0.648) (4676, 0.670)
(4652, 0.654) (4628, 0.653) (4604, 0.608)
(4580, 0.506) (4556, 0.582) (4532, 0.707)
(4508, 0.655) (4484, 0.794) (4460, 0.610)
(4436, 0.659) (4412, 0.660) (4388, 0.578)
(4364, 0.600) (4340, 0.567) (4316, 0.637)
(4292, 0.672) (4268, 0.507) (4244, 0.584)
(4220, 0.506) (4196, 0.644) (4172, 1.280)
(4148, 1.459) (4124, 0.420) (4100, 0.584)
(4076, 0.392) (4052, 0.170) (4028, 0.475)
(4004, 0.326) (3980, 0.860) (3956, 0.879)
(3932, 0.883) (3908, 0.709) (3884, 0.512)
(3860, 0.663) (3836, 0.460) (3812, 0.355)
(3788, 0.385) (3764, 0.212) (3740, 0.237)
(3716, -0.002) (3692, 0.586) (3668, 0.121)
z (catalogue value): 0.116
